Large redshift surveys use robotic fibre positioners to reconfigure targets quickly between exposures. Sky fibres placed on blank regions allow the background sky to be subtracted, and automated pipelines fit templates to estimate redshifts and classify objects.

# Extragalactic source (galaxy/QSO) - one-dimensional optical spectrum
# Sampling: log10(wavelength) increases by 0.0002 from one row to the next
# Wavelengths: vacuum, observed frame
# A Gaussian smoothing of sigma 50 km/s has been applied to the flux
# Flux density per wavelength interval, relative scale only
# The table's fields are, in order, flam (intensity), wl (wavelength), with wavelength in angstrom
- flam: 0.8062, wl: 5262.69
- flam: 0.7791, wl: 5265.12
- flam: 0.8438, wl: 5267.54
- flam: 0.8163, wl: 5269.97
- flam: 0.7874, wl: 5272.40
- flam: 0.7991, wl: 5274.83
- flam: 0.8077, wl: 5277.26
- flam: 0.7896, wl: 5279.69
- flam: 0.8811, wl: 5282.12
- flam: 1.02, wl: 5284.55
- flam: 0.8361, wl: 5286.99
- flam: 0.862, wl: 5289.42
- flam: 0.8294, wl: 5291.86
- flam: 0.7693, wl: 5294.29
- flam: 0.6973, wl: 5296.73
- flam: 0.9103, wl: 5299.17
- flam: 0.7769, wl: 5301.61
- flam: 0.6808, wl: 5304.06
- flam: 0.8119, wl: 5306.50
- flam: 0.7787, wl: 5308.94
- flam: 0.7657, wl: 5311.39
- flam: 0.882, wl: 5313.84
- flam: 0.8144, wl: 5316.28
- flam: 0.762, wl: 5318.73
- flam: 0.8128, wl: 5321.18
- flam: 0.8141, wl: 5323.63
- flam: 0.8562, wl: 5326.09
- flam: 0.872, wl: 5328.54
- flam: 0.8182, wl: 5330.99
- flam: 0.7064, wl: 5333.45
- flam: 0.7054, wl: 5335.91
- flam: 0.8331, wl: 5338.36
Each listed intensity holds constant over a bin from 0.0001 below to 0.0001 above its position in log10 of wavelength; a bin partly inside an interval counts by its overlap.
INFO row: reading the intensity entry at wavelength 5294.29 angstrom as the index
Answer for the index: 0.7693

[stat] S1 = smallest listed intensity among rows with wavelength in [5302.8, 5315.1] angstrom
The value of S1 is 0.6808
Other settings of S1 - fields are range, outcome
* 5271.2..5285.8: 0.7874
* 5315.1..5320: 0.762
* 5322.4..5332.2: 0.8141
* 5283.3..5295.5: 0.7693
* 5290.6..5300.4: 0.6973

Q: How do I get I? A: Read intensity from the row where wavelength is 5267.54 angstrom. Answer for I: 0.8438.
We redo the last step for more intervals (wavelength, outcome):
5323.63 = 0.8141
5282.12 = 0.8811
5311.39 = 0.7657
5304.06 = 0.6808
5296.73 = 0.6973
